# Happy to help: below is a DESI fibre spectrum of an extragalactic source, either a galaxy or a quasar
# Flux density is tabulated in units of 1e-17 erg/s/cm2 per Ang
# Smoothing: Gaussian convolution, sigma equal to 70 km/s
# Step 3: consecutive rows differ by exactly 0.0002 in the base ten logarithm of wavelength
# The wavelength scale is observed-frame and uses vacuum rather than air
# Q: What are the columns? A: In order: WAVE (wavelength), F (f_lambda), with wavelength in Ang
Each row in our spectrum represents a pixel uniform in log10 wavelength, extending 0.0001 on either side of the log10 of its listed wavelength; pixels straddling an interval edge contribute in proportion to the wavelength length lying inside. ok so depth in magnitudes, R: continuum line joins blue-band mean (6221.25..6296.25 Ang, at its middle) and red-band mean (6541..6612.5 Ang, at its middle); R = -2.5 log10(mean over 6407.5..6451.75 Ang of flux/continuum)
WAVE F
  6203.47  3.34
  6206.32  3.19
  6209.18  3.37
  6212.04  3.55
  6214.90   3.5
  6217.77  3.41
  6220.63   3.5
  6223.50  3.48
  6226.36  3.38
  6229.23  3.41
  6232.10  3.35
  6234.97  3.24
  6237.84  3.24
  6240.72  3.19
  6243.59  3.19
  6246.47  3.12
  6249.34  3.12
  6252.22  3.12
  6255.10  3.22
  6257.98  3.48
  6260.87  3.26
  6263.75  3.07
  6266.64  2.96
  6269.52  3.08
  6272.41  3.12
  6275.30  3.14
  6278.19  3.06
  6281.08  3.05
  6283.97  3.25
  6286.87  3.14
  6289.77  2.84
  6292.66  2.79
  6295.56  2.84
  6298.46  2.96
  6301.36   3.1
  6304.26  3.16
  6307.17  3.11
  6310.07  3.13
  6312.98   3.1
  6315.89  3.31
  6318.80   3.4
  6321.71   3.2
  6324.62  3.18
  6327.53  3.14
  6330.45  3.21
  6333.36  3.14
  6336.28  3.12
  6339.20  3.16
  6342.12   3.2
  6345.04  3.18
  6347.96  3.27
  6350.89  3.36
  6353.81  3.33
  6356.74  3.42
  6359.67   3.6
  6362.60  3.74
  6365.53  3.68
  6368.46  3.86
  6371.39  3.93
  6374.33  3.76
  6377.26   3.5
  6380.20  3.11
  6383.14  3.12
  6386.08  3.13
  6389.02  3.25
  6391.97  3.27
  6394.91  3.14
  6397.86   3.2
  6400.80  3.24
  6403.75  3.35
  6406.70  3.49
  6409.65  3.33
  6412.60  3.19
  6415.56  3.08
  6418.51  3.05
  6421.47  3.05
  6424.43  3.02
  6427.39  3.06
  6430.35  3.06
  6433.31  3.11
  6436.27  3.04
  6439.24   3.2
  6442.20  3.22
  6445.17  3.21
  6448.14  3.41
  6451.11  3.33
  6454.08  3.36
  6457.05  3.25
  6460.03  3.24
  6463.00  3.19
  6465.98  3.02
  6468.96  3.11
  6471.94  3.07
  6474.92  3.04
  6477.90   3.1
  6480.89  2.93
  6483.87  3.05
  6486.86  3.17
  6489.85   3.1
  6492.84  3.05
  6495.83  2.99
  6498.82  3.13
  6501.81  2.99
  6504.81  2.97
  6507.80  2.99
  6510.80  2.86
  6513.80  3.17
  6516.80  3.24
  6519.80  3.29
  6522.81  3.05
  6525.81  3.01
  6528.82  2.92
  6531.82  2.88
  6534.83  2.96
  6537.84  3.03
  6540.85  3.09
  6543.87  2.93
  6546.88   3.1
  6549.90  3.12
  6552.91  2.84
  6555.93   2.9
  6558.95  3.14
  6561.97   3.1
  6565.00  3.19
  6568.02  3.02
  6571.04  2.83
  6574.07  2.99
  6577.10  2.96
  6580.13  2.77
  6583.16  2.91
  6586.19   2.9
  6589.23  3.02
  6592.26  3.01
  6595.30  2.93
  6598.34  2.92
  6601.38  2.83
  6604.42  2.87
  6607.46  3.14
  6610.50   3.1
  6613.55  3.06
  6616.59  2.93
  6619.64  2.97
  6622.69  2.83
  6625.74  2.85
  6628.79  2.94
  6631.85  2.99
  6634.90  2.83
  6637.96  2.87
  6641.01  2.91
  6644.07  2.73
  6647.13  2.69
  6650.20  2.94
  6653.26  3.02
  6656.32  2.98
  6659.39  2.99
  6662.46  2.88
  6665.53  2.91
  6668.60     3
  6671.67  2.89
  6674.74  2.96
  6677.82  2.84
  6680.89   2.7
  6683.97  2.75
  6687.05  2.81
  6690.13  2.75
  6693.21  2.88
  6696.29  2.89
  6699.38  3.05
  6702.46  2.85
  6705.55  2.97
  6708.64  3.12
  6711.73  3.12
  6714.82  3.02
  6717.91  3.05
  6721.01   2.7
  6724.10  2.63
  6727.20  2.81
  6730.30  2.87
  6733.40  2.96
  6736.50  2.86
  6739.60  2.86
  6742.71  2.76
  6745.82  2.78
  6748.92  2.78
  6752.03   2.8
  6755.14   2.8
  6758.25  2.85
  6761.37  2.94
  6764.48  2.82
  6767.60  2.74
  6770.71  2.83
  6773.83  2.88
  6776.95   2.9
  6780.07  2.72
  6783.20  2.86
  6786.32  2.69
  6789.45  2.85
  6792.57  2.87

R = -0.03 mag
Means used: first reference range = 3.17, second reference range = 2.98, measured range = 3.16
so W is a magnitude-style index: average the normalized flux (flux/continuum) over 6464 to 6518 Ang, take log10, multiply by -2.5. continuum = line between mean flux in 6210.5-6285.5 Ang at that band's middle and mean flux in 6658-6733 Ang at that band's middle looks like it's 0.00 mag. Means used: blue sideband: 3.25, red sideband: 2.89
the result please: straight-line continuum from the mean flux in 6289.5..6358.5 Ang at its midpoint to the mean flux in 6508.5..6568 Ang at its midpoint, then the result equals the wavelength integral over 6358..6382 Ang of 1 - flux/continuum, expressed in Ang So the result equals -3.86 Ang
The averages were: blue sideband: 3.16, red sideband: 3.04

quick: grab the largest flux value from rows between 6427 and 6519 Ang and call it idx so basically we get 3.41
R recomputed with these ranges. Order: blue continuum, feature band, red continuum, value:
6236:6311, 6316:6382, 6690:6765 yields -0.11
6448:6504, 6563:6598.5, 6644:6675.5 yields 0.02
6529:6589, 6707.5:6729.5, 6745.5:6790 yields -0.02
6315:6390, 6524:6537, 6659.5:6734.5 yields 0.06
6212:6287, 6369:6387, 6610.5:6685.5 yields -0.11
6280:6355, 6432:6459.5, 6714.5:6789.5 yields -0.07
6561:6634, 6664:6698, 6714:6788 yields 0.01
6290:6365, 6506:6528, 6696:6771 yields -0.01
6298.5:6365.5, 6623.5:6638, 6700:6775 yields 0.03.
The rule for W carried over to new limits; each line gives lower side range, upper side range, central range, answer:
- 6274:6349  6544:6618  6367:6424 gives -0.08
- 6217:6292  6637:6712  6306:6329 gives -0.01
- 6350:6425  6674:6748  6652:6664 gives 0.00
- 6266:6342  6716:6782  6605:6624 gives -0.03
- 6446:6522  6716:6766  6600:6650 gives 0.02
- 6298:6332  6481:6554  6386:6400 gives -0.03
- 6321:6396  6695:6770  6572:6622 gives 0.03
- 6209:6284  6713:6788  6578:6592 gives 0.02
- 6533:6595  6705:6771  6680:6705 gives 0.02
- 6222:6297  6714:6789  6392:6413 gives -0.08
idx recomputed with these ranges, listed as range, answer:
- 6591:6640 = 3.14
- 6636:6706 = 3.05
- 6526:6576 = 3.19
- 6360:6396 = 3.93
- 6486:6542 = 3.29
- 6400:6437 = 3.49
